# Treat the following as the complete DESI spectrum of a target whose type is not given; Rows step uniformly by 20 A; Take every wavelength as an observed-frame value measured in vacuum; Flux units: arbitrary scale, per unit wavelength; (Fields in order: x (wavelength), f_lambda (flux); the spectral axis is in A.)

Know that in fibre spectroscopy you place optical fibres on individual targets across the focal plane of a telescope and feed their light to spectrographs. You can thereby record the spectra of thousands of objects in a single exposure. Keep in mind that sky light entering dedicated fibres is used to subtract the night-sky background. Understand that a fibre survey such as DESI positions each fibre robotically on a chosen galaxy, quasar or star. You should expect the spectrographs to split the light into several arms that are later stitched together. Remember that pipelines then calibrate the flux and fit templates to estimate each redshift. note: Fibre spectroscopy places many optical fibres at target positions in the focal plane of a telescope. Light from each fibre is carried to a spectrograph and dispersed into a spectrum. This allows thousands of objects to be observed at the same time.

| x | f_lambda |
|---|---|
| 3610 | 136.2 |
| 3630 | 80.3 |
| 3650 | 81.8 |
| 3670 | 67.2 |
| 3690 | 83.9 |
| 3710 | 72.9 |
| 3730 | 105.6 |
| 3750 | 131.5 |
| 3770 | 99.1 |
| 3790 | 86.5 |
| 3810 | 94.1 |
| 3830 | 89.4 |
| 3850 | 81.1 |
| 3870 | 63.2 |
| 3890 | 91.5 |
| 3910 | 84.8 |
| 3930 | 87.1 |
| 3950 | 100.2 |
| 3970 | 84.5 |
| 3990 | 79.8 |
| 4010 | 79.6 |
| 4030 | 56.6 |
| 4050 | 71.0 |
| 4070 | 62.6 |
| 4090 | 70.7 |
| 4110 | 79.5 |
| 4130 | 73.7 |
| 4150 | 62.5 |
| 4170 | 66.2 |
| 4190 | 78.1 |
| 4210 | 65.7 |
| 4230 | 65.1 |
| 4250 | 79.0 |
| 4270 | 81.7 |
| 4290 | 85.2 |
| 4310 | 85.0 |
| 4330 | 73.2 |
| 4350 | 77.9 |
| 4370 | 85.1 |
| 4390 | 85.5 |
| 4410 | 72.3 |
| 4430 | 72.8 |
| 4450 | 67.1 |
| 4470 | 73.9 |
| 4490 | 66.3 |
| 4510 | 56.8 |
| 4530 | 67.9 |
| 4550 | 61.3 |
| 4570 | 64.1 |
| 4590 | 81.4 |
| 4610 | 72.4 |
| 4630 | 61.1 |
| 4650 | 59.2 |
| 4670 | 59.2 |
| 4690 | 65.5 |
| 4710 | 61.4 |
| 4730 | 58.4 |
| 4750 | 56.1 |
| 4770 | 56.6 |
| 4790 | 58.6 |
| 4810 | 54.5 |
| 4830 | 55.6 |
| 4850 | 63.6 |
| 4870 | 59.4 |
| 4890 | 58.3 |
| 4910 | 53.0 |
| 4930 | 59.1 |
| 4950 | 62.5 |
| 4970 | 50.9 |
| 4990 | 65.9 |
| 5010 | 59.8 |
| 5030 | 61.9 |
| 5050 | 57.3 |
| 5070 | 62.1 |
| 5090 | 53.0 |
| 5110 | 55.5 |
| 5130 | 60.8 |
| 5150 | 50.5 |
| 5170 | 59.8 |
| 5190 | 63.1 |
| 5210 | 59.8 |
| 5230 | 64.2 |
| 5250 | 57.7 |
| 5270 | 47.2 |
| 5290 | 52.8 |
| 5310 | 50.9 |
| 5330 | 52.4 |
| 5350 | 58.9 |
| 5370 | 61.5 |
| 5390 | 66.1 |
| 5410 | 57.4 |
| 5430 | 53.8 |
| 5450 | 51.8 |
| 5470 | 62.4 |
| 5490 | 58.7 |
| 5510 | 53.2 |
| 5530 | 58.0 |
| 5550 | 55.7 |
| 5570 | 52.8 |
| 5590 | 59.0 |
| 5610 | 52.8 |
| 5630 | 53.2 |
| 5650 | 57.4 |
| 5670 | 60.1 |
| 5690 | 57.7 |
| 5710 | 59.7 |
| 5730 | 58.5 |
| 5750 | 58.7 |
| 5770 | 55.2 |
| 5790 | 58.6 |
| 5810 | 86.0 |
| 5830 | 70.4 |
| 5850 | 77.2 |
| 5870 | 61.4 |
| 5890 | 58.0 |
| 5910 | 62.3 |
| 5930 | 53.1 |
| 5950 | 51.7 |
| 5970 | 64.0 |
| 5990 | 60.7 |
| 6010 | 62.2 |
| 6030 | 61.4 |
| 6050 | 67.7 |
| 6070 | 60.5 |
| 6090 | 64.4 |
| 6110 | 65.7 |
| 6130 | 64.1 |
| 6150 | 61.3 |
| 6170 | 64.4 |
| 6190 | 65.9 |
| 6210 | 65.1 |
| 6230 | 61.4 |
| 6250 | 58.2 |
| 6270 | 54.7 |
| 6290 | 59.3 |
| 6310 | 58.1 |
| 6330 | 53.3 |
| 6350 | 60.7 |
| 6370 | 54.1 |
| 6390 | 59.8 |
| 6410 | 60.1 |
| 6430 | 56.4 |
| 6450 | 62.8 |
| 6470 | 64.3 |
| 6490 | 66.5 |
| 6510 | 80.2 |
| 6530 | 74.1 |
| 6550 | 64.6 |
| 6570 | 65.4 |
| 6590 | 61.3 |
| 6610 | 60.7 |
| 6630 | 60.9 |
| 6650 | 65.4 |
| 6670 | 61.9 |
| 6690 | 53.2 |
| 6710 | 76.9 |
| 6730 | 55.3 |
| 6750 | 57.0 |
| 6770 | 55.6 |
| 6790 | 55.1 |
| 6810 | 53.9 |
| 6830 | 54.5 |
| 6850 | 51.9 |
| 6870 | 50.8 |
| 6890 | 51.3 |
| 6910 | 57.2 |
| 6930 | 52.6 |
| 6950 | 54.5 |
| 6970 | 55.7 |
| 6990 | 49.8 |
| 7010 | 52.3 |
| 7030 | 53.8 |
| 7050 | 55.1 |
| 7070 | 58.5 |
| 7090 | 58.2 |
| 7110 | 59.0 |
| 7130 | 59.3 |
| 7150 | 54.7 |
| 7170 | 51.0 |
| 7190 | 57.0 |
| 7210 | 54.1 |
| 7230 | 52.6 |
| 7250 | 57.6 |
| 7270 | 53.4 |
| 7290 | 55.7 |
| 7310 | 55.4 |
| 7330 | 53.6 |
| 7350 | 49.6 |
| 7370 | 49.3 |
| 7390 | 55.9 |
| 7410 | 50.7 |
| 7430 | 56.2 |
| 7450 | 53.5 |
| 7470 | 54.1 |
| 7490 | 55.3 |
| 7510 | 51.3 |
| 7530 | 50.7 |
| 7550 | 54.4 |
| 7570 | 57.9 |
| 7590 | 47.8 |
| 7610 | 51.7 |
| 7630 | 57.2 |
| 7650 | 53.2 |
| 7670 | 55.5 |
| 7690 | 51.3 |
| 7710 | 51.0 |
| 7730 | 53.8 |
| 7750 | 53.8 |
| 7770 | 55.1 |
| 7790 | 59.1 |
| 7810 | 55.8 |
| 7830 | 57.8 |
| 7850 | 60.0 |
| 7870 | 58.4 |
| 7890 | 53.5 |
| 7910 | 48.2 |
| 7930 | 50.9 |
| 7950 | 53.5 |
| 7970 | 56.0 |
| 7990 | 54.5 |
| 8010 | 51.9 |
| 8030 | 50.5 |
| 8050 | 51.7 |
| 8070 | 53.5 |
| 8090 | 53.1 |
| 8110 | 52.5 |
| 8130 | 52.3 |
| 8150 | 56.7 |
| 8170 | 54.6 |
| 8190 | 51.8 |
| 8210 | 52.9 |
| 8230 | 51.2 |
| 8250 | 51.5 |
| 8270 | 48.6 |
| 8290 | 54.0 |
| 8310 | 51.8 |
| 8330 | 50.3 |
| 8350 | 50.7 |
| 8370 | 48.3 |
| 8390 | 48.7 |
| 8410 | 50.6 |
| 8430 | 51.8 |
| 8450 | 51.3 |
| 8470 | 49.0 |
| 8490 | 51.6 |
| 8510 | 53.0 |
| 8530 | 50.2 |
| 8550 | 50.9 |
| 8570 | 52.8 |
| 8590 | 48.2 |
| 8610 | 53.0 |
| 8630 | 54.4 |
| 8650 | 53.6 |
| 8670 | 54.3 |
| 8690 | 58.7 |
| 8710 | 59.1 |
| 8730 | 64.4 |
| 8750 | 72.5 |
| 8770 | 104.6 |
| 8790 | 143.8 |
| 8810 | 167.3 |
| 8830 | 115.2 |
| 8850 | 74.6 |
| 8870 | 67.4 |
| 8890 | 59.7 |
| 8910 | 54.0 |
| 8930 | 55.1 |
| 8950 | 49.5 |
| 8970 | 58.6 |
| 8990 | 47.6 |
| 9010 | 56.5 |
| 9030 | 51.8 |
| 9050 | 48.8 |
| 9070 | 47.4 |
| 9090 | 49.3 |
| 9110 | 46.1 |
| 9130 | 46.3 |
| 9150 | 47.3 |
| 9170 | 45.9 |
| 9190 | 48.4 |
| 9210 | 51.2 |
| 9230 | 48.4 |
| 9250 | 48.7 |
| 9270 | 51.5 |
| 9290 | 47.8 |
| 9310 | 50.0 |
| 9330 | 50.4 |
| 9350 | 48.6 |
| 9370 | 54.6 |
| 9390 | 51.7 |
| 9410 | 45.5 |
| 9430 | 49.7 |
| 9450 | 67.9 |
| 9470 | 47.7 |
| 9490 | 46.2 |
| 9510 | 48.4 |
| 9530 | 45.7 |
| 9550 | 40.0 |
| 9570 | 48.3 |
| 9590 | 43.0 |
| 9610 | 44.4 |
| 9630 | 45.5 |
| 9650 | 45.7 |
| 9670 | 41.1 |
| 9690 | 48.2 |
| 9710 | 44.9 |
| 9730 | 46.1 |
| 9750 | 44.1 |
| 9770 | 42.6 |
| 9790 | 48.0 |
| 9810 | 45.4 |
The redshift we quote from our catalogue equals 0.34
